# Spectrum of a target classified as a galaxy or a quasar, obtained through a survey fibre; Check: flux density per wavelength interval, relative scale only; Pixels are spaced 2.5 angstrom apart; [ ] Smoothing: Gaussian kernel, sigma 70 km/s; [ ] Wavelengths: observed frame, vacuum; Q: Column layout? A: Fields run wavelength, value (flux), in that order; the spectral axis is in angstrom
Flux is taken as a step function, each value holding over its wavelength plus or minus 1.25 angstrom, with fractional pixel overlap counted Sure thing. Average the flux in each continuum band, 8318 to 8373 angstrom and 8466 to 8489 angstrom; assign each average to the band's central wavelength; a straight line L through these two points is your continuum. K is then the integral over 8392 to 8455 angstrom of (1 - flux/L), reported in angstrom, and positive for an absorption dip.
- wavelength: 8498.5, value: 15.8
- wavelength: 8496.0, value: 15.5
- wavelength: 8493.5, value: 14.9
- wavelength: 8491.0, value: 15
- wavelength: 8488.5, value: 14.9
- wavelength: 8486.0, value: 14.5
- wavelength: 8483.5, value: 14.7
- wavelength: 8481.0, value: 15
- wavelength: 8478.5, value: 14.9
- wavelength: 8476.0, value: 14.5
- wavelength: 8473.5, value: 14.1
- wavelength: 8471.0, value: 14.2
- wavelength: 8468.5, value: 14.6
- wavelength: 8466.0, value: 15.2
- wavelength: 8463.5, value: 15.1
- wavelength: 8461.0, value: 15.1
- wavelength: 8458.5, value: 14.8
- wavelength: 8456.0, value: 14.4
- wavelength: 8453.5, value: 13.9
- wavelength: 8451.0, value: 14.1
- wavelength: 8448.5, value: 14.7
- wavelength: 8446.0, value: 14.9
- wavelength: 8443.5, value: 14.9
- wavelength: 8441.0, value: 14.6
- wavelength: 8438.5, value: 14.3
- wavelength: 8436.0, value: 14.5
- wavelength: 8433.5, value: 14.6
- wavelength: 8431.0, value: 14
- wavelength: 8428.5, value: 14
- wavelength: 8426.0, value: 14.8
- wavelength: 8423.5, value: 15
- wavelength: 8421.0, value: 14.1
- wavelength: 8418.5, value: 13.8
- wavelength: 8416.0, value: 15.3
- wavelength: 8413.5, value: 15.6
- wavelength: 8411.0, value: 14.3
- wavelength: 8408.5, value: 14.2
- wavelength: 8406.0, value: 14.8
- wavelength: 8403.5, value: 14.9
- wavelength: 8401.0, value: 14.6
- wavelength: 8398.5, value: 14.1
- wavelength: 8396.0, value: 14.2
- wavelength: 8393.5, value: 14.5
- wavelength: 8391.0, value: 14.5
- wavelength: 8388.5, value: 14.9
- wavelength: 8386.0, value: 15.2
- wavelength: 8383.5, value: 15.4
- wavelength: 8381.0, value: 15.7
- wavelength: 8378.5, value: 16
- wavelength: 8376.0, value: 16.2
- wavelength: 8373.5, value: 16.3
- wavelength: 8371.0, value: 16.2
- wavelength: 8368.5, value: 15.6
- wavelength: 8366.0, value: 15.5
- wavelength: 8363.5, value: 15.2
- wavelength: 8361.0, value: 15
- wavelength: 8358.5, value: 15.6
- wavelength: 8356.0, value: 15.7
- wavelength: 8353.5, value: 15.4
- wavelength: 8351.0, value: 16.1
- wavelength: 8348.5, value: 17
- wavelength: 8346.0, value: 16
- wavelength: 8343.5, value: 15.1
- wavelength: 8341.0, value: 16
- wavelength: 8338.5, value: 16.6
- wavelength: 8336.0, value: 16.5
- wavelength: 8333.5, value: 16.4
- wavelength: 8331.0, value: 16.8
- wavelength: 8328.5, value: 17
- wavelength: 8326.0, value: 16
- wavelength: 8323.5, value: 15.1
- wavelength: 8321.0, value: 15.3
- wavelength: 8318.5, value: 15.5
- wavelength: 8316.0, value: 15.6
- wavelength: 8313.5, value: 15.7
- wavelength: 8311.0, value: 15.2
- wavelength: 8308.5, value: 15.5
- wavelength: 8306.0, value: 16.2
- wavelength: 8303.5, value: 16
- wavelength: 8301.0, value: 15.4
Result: 2.6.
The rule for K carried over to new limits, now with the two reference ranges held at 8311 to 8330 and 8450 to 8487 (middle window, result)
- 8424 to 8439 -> 0.49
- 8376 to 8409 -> 0.59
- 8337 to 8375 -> -0.91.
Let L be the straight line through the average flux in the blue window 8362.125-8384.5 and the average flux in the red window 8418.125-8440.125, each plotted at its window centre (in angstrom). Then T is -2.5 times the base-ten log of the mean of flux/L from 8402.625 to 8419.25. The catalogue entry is 0.008 mag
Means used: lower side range 15.8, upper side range 14.4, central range 14.7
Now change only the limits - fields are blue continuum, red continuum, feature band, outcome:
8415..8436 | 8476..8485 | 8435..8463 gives 0.00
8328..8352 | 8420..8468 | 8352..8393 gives 0.02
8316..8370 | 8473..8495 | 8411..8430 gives 0.05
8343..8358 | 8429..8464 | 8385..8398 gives 0.05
